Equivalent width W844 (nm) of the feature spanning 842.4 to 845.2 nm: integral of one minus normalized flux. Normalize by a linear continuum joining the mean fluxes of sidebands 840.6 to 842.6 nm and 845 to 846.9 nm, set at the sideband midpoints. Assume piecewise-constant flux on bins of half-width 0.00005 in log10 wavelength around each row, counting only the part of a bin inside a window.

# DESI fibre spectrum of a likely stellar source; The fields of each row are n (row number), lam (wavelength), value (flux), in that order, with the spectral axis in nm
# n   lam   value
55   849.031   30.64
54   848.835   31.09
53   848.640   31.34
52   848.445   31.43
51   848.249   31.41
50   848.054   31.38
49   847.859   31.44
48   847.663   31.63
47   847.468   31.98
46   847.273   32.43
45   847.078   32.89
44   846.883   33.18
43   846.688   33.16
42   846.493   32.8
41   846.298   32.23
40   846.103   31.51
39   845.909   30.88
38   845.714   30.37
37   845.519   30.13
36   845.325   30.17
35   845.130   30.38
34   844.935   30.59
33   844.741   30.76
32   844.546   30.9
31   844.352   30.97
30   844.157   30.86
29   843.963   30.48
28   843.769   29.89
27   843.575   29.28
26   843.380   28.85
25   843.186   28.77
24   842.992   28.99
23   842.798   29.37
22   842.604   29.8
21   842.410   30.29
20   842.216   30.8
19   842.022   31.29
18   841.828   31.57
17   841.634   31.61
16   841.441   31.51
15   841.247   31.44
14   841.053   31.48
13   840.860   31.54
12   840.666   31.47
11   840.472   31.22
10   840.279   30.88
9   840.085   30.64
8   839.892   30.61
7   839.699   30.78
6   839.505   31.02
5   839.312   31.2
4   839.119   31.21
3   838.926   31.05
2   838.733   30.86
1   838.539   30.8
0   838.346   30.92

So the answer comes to 0.12 nm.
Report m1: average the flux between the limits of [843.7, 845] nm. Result 30.7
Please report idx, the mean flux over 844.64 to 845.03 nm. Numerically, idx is 30.7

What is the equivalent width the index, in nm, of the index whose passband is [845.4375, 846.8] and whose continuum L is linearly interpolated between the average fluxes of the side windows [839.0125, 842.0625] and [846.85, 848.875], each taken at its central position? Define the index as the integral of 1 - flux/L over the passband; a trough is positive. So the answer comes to 0.00 nm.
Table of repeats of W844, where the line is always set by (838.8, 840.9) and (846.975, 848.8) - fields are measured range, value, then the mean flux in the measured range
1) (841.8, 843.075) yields 0.04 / 30.2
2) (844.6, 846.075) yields 0.05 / 30.5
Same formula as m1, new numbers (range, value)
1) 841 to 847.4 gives 30.9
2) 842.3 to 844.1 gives 29.6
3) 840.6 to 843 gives 30.9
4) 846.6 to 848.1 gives 32.3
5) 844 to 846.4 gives 30.8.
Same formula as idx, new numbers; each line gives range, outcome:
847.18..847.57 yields 32.2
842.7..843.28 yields 29.1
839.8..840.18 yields 30.7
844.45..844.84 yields 30.8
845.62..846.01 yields 30.7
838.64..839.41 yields 31.1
